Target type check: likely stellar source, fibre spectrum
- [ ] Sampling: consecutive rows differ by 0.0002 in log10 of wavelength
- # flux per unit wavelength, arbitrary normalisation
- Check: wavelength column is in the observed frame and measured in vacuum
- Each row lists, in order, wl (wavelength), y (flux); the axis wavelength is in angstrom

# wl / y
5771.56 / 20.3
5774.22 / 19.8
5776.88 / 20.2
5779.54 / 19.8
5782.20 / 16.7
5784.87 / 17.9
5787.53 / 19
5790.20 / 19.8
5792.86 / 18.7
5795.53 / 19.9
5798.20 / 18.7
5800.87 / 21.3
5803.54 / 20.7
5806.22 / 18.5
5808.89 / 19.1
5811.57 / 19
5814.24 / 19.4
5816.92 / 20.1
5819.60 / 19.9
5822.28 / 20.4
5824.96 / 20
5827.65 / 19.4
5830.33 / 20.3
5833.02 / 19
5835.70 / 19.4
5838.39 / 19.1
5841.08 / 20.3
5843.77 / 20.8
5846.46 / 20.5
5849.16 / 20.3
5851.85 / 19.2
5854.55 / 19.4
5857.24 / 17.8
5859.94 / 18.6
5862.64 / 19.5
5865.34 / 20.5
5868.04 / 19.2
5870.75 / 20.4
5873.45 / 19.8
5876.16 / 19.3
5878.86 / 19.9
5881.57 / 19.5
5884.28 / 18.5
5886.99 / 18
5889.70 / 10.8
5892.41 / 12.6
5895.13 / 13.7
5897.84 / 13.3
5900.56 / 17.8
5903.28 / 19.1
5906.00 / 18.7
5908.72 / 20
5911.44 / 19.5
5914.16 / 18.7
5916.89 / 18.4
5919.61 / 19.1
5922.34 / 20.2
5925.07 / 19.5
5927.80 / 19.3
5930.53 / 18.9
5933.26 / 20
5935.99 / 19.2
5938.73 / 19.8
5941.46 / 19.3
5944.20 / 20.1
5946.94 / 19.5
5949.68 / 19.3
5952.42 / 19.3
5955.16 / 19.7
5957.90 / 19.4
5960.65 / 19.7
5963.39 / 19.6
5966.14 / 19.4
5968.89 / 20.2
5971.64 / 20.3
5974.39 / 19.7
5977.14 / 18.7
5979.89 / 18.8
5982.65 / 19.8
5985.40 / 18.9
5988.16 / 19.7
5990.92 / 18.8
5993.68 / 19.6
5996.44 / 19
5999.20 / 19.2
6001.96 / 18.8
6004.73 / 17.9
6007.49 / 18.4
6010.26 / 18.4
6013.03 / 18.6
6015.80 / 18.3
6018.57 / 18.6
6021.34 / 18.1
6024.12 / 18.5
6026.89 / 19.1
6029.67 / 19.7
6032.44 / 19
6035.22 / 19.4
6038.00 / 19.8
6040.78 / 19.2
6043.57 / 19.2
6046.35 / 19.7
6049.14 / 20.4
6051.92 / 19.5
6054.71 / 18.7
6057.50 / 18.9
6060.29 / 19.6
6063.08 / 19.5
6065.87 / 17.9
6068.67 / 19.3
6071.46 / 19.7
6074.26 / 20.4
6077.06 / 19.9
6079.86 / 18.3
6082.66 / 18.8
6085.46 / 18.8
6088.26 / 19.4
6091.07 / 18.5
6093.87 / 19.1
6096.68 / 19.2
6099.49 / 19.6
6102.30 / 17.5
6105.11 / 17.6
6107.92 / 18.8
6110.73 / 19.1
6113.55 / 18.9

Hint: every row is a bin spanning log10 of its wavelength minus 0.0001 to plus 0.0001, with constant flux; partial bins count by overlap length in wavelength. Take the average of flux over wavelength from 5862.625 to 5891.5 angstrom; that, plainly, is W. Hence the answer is 18.5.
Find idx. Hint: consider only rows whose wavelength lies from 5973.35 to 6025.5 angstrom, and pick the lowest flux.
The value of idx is 17.9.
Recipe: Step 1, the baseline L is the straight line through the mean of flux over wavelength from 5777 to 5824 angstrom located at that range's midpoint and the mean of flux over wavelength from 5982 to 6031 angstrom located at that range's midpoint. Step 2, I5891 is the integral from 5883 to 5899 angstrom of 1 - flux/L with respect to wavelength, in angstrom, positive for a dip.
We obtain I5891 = 3.90 angstrom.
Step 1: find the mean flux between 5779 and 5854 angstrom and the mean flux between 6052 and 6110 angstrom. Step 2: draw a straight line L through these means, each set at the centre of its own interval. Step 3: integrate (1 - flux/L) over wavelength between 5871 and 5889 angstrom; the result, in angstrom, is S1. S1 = 0.4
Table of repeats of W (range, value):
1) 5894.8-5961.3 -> 18.9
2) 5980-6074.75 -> 19.1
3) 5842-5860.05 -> 19.6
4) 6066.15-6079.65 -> 19.5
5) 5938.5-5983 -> 19.6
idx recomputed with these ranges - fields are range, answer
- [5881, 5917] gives 10.8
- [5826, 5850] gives 19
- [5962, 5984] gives 18.7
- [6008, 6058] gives 18.1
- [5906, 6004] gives 18.4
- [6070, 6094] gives 18.3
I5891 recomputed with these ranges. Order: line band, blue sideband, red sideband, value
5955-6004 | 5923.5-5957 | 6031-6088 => 0.14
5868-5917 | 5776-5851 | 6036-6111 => 4.41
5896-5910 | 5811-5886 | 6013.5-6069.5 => 1.33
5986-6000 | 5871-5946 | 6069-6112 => -0.47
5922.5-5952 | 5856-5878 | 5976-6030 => -0.63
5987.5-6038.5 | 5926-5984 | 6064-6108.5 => 1.06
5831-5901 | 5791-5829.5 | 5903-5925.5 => 3.85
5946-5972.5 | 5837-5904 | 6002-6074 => -1.33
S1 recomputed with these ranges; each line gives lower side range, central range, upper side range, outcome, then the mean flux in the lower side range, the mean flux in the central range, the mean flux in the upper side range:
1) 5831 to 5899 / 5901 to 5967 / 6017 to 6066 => -2.37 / 18.4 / 19.4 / 19.2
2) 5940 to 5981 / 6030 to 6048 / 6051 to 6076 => -0.07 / 19.5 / 19.4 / 19.3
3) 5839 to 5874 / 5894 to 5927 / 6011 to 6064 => 2.21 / 19.7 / 18.2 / 19.1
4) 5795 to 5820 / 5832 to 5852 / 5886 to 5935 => -0.95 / 19.6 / 19.9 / 17.7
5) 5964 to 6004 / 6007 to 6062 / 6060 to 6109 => 0.24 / 19.3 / 19.1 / 19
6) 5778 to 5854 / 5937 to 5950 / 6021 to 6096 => -0.16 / 19.5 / 19.6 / 19.2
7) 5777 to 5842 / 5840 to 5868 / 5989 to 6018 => -0.56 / 19.4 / 19.7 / 18.7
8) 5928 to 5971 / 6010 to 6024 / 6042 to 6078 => 0.77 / 19.6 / 18.4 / 19.4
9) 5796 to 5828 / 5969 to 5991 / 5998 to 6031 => -0.71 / 19.7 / 19.4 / 18.6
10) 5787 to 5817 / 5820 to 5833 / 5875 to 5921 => -0.63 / 19.5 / 19.9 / 17.5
